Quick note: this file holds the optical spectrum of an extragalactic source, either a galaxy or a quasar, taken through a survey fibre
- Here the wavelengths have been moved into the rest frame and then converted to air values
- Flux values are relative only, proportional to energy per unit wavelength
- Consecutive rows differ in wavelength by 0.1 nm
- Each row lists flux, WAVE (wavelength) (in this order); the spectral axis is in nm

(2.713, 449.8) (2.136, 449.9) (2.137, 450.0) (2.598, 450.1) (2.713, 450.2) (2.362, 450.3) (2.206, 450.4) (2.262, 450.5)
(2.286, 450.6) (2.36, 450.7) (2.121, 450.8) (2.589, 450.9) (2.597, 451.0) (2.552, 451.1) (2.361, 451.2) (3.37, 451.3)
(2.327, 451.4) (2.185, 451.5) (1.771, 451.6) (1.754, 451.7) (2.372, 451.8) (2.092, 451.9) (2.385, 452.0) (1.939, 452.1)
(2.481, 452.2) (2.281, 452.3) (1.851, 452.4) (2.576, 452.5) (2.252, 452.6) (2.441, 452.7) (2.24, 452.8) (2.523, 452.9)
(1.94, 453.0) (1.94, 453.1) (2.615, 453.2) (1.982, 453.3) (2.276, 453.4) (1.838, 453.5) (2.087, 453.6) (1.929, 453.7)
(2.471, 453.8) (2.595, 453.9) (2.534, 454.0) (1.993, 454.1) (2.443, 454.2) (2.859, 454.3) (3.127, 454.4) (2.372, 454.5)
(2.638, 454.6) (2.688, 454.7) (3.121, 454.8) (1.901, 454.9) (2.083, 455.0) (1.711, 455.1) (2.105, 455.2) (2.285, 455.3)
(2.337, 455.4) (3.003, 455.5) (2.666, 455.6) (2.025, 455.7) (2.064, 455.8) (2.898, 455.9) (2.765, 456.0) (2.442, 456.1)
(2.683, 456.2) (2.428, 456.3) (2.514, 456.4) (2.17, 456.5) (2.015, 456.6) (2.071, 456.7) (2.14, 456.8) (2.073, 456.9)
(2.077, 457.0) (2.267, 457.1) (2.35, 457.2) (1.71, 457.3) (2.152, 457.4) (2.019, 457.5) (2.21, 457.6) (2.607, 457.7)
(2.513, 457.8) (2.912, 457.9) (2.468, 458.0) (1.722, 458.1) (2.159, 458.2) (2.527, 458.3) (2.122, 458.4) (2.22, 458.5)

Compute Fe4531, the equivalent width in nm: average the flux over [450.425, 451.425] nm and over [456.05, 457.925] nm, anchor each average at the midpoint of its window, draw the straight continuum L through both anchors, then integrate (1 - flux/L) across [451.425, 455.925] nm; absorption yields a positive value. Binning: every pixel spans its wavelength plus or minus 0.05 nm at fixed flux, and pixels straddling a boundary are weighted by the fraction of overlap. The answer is 0.16 nm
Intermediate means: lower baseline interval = 2.48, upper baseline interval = 2.27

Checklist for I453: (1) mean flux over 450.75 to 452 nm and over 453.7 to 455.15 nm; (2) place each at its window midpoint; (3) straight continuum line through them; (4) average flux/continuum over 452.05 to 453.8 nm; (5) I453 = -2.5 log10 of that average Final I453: 0.095 mag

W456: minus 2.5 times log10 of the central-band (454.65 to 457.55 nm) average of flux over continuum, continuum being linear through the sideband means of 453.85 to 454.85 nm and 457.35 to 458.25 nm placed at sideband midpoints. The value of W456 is 0.08 mag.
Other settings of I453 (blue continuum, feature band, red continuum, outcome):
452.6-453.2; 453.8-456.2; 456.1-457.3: -0.10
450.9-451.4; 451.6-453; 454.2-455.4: 0.17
